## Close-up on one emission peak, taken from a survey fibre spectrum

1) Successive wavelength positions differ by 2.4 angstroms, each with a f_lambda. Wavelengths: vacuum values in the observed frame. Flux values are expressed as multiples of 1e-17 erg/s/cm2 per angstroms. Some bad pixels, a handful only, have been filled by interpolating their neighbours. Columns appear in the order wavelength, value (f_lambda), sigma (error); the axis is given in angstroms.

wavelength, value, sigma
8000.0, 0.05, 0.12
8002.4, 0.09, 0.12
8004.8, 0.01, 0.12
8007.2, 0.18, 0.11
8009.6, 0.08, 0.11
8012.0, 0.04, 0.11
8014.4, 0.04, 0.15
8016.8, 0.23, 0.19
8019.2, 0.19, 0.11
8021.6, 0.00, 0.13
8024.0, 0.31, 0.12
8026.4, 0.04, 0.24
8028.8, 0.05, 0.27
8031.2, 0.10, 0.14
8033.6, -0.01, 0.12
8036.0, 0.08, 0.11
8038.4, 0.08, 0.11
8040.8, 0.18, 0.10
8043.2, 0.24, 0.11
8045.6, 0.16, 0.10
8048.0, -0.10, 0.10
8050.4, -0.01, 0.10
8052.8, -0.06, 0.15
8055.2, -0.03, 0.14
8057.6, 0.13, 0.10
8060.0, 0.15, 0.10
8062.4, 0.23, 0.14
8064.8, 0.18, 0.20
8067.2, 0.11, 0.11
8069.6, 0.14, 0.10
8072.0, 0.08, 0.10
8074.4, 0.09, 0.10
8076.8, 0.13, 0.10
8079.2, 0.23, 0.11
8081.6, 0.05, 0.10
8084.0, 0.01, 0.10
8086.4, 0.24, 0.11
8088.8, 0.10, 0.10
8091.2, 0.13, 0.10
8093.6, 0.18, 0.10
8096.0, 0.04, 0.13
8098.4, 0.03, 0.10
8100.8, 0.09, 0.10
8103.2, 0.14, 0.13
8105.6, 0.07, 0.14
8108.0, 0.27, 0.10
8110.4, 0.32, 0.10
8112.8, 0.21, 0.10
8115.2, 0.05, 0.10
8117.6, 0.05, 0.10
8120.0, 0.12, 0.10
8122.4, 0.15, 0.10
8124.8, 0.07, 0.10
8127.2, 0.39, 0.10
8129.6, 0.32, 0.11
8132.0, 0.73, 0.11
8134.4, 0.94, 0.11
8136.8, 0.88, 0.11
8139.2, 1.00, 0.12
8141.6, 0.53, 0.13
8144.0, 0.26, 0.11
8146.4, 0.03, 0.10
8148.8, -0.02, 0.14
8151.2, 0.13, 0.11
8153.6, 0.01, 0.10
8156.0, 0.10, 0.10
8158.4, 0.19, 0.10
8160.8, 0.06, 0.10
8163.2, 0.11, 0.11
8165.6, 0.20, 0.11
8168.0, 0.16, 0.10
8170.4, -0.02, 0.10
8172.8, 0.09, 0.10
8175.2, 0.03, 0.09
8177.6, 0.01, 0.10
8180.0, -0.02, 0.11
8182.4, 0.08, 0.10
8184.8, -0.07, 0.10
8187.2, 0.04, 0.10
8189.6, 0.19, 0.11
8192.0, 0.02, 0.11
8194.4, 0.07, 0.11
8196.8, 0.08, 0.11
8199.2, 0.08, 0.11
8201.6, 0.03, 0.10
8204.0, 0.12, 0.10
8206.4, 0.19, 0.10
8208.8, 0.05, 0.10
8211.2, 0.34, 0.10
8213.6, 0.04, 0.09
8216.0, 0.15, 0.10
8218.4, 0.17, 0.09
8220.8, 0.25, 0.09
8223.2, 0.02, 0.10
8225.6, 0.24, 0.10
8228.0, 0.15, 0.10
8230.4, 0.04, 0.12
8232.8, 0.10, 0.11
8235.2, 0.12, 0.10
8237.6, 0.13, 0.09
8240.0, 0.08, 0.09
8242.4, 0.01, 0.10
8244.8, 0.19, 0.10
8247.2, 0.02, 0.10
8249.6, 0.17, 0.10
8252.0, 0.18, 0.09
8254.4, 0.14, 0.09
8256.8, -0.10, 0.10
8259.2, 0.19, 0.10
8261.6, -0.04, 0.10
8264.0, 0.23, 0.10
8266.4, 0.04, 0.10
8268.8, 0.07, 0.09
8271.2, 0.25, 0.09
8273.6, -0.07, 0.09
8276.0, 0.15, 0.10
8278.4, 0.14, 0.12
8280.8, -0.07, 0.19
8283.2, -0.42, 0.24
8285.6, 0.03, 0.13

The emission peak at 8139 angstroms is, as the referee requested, [O II]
